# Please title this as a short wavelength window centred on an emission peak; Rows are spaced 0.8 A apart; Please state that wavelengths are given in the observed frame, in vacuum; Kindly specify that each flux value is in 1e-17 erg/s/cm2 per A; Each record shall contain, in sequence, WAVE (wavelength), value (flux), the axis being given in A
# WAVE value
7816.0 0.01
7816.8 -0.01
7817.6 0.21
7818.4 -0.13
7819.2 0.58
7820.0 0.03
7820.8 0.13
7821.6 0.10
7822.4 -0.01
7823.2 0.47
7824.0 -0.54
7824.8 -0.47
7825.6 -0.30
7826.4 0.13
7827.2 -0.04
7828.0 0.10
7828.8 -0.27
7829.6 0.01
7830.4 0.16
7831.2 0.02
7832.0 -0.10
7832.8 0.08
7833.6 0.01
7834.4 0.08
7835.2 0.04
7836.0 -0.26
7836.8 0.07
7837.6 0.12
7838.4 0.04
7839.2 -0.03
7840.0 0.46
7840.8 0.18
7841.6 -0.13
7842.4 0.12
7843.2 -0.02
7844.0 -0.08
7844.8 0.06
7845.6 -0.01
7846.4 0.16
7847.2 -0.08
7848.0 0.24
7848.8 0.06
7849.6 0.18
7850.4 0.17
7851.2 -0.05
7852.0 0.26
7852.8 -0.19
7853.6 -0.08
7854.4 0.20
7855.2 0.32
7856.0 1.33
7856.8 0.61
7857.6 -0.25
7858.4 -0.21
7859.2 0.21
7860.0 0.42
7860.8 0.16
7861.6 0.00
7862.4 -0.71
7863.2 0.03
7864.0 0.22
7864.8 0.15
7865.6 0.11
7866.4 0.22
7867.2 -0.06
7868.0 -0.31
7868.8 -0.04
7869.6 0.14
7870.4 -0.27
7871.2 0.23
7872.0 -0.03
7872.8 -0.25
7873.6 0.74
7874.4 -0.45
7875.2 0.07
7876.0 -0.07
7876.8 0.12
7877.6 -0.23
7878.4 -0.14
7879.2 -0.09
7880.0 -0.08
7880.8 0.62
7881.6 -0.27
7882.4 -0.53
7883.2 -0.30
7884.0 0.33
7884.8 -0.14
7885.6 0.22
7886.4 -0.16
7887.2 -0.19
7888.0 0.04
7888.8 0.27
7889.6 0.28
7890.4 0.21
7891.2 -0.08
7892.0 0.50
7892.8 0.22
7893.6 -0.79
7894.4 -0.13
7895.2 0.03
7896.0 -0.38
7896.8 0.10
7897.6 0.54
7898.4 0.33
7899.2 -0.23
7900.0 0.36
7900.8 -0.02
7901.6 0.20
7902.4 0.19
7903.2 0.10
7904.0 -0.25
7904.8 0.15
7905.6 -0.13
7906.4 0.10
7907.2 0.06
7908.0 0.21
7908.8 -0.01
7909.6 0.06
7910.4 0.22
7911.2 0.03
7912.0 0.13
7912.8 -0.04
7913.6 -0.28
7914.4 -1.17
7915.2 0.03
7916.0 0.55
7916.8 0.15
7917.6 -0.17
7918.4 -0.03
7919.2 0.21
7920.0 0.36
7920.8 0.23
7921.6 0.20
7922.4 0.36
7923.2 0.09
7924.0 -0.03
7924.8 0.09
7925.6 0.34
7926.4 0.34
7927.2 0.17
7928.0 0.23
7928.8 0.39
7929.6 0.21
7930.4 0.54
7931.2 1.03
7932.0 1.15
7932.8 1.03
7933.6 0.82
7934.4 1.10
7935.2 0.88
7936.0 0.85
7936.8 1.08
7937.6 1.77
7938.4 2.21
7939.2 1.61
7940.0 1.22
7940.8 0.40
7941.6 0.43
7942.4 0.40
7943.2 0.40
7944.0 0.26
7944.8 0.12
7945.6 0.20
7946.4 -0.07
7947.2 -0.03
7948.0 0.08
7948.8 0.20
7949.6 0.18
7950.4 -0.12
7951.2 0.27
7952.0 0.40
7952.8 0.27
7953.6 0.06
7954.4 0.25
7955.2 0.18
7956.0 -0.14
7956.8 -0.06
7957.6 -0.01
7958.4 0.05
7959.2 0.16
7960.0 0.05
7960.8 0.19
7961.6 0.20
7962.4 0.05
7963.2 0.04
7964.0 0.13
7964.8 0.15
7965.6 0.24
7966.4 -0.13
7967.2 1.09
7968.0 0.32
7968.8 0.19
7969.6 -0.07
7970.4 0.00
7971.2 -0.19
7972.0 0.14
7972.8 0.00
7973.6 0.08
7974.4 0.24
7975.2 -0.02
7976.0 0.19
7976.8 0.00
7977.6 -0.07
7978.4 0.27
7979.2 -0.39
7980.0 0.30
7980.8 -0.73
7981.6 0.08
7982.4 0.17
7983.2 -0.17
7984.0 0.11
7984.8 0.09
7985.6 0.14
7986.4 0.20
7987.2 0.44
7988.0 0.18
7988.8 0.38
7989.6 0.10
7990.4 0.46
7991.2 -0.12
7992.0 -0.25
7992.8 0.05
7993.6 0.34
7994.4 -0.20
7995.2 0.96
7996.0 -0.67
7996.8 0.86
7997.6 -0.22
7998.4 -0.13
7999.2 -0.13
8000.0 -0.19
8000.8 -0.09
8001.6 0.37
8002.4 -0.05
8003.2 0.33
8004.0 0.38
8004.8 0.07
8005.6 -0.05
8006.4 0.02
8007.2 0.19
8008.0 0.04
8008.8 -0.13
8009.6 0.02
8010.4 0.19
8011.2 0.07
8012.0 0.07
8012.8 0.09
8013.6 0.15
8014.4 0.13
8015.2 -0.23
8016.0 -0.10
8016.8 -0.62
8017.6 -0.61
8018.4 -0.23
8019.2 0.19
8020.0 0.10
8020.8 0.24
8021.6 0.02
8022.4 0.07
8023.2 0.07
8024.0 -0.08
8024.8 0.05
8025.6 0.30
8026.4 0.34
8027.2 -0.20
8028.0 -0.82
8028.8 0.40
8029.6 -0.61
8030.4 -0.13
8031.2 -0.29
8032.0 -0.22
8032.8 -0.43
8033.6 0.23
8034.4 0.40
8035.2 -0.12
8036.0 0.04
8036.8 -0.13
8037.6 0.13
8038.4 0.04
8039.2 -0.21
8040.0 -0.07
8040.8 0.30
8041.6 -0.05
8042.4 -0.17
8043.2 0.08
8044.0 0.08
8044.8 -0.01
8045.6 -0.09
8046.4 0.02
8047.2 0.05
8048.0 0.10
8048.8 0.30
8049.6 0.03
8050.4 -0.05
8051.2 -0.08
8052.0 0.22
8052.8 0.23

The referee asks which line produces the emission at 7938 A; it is [O II]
